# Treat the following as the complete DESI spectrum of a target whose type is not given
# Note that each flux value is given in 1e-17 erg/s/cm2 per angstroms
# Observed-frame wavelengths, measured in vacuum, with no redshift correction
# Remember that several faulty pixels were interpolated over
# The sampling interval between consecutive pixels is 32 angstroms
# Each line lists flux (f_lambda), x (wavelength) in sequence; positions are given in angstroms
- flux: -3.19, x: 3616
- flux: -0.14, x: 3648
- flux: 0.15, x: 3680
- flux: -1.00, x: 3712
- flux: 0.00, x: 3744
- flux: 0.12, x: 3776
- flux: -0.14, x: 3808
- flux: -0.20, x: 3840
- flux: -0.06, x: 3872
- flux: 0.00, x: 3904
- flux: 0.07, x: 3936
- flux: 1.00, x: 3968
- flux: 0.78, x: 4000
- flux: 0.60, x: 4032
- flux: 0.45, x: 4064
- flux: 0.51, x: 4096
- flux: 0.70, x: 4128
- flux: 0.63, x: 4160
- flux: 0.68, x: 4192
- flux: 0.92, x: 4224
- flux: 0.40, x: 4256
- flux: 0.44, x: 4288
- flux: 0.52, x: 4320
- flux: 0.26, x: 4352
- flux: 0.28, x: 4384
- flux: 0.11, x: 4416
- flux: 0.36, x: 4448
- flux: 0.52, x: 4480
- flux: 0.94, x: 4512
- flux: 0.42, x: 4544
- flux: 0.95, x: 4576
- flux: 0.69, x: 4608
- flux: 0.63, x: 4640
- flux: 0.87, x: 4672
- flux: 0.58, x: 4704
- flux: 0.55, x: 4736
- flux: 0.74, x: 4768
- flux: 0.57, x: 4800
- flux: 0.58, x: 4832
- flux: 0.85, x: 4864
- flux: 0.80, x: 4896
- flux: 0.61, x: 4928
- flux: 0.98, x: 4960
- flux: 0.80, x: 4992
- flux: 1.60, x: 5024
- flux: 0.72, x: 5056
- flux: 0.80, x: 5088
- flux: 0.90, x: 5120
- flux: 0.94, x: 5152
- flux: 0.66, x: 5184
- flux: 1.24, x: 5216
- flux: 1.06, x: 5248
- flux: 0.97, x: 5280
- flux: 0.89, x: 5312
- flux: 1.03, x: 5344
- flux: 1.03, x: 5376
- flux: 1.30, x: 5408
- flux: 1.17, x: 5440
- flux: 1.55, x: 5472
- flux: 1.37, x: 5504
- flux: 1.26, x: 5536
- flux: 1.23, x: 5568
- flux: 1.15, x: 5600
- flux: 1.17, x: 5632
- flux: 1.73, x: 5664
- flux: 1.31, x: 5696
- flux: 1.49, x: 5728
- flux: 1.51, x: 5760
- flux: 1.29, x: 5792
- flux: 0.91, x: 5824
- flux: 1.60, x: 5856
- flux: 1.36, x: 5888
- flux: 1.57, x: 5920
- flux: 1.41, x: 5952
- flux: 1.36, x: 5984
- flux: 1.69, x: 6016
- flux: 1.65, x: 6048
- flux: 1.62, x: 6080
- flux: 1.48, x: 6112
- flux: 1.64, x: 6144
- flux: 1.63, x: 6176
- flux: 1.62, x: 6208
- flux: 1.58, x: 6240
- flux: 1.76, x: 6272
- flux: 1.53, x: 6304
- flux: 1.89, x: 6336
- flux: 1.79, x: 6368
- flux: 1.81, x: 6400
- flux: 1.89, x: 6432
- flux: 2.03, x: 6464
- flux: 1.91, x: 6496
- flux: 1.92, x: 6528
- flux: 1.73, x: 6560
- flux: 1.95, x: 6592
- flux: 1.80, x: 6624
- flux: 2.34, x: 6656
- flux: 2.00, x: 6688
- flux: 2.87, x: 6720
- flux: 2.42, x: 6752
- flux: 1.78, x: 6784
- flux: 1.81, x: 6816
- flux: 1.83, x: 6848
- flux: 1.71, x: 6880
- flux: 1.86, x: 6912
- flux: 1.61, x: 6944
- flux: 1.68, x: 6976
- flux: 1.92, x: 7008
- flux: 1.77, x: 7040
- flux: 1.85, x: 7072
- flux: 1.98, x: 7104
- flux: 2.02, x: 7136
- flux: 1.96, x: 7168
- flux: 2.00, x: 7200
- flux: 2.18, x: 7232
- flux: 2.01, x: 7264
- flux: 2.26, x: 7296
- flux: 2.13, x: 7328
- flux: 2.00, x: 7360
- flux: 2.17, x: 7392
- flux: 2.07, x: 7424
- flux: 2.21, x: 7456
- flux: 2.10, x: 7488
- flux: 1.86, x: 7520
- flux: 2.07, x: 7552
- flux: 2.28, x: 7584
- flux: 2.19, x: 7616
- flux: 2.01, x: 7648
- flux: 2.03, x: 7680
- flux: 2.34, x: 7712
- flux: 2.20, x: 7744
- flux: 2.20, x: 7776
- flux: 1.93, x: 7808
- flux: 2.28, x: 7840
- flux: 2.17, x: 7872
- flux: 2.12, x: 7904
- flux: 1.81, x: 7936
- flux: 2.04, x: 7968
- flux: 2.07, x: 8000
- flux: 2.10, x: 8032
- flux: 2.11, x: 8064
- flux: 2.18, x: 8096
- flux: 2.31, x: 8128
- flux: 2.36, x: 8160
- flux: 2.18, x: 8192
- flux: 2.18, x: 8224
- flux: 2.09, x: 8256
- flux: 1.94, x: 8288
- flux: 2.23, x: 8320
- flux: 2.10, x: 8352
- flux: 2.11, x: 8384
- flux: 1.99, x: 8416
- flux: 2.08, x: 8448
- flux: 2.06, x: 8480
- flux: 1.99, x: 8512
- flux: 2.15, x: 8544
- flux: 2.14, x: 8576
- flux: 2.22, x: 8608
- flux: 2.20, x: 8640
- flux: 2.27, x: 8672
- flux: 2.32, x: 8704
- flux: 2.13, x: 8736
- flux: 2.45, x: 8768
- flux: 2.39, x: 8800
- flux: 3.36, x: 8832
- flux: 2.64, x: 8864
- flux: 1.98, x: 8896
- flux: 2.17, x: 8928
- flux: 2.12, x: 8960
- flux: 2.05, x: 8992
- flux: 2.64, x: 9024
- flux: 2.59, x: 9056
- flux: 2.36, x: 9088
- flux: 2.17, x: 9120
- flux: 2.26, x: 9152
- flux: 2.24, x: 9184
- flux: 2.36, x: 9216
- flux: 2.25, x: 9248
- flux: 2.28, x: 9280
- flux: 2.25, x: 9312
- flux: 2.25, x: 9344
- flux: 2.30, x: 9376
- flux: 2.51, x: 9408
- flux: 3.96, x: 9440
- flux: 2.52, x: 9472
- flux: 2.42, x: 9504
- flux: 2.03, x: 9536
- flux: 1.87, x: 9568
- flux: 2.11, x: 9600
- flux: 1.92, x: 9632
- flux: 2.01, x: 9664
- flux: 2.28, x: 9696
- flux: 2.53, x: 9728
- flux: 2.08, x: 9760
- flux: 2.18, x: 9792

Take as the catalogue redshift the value 0.34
